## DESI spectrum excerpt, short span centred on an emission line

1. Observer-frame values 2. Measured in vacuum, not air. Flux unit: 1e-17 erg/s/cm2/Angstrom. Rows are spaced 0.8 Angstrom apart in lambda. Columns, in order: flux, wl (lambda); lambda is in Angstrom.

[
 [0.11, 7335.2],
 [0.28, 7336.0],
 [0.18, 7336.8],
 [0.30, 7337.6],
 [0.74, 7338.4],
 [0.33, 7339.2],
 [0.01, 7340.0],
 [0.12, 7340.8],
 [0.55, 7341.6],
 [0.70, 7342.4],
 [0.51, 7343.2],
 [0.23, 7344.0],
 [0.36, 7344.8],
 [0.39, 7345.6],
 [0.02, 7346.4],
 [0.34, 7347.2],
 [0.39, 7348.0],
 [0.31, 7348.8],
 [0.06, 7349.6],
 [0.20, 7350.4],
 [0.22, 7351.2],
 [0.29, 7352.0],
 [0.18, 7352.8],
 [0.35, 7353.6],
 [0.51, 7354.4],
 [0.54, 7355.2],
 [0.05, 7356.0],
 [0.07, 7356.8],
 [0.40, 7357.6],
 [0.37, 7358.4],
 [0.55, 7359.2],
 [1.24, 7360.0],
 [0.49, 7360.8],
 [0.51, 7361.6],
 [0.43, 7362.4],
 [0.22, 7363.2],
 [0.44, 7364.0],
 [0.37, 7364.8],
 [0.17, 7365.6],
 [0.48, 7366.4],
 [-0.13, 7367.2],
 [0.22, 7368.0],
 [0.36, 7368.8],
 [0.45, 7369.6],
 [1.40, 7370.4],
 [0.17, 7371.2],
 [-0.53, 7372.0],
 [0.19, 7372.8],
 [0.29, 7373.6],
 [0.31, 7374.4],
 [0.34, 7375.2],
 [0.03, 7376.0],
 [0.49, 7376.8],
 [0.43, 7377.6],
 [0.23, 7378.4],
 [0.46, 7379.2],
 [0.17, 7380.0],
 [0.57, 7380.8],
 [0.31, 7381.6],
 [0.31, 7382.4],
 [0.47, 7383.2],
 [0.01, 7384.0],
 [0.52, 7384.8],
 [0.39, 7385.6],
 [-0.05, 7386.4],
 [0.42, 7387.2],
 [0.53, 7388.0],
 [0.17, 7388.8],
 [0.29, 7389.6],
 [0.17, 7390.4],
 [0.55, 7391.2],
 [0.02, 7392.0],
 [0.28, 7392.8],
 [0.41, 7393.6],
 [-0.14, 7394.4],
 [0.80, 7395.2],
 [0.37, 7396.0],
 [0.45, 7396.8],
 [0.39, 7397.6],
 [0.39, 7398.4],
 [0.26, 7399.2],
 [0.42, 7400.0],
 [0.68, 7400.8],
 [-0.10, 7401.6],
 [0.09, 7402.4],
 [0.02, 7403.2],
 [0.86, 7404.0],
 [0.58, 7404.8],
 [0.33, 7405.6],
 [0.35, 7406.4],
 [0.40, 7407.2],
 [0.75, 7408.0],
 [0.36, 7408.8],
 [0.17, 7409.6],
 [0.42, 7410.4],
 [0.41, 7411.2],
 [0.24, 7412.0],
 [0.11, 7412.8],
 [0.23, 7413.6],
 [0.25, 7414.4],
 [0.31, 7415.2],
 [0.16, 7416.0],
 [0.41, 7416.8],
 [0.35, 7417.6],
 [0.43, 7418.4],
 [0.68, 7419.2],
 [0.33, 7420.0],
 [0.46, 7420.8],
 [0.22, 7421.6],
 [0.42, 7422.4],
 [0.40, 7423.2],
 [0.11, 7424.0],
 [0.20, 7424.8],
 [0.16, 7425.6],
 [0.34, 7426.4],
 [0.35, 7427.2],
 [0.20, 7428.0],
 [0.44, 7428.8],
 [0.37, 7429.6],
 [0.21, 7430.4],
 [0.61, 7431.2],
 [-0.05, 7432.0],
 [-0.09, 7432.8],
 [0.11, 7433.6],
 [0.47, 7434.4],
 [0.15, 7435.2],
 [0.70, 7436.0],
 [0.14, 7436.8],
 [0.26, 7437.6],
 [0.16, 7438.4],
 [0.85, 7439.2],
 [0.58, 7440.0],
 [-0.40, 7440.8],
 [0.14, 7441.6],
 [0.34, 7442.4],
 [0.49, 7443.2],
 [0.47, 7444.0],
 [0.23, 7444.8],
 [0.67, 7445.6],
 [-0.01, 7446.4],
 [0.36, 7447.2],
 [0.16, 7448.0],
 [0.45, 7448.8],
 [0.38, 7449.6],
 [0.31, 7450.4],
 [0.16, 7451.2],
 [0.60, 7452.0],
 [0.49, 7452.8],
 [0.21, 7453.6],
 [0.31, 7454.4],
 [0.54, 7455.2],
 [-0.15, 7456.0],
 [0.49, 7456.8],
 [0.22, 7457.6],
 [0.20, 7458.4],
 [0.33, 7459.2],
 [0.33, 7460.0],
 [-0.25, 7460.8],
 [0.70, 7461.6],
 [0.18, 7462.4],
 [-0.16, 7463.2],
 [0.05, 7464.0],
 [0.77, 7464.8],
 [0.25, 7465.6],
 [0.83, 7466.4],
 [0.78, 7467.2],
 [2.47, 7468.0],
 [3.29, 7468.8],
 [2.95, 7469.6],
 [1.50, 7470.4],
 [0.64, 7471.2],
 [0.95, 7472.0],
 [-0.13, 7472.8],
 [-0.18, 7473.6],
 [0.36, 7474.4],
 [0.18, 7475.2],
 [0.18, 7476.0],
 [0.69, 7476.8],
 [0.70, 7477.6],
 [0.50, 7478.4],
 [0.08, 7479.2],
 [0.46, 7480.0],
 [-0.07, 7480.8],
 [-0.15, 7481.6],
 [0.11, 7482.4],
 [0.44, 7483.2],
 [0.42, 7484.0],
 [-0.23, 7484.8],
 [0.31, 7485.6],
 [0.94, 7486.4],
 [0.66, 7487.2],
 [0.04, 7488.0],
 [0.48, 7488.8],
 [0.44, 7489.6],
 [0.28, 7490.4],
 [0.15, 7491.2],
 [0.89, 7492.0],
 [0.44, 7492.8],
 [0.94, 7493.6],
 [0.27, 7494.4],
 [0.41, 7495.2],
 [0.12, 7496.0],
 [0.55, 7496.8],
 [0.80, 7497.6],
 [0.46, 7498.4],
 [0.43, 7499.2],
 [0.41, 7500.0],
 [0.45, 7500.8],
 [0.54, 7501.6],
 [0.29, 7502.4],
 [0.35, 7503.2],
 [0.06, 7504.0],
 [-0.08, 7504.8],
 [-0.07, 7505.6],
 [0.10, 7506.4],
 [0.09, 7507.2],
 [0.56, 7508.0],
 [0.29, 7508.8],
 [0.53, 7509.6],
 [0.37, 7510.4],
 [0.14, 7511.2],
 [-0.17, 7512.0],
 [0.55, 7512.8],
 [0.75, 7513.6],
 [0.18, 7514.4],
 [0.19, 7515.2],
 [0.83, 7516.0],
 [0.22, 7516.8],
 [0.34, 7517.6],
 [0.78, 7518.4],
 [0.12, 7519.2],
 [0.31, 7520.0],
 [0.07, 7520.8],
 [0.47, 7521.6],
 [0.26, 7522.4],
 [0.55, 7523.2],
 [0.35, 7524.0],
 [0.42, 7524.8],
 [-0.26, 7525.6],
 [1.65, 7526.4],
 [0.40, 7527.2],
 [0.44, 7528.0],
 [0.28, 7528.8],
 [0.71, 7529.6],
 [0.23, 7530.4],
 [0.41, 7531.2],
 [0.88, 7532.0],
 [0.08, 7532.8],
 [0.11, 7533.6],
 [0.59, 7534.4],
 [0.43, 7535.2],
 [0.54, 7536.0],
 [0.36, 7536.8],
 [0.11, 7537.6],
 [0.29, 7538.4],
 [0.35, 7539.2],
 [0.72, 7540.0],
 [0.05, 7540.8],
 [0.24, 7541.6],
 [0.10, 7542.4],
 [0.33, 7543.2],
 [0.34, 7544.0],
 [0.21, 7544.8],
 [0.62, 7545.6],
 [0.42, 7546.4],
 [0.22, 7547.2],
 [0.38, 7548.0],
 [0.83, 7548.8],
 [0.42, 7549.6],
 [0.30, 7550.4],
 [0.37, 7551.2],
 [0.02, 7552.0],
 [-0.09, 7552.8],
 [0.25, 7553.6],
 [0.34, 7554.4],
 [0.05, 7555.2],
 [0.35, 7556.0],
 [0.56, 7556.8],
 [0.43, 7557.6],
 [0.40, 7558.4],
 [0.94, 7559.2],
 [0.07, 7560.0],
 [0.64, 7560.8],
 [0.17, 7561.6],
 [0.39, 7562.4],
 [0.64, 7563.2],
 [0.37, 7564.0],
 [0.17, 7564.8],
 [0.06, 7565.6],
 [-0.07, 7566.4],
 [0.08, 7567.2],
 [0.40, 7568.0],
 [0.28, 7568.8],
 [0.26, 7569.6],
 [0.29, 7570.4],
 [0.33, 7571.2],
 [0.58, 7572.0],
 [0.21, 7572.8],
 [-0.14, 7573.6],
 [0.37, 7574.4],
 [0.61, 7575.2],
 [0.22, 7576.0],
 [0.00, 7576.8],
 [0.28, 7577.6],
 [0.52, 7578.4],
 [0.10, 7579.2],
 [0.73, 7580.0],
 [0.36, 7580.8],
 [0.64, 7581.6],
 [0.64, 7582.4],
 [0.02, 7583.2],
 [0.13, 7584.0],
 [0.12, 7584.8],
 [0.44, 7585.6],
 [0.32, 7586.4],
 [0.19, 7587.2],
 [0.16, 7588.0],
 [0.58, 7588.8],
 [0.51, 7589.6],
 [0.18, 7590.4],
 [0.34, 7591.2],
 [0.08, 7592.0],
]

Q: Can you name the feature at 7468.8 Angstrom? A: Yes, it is H-alpha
